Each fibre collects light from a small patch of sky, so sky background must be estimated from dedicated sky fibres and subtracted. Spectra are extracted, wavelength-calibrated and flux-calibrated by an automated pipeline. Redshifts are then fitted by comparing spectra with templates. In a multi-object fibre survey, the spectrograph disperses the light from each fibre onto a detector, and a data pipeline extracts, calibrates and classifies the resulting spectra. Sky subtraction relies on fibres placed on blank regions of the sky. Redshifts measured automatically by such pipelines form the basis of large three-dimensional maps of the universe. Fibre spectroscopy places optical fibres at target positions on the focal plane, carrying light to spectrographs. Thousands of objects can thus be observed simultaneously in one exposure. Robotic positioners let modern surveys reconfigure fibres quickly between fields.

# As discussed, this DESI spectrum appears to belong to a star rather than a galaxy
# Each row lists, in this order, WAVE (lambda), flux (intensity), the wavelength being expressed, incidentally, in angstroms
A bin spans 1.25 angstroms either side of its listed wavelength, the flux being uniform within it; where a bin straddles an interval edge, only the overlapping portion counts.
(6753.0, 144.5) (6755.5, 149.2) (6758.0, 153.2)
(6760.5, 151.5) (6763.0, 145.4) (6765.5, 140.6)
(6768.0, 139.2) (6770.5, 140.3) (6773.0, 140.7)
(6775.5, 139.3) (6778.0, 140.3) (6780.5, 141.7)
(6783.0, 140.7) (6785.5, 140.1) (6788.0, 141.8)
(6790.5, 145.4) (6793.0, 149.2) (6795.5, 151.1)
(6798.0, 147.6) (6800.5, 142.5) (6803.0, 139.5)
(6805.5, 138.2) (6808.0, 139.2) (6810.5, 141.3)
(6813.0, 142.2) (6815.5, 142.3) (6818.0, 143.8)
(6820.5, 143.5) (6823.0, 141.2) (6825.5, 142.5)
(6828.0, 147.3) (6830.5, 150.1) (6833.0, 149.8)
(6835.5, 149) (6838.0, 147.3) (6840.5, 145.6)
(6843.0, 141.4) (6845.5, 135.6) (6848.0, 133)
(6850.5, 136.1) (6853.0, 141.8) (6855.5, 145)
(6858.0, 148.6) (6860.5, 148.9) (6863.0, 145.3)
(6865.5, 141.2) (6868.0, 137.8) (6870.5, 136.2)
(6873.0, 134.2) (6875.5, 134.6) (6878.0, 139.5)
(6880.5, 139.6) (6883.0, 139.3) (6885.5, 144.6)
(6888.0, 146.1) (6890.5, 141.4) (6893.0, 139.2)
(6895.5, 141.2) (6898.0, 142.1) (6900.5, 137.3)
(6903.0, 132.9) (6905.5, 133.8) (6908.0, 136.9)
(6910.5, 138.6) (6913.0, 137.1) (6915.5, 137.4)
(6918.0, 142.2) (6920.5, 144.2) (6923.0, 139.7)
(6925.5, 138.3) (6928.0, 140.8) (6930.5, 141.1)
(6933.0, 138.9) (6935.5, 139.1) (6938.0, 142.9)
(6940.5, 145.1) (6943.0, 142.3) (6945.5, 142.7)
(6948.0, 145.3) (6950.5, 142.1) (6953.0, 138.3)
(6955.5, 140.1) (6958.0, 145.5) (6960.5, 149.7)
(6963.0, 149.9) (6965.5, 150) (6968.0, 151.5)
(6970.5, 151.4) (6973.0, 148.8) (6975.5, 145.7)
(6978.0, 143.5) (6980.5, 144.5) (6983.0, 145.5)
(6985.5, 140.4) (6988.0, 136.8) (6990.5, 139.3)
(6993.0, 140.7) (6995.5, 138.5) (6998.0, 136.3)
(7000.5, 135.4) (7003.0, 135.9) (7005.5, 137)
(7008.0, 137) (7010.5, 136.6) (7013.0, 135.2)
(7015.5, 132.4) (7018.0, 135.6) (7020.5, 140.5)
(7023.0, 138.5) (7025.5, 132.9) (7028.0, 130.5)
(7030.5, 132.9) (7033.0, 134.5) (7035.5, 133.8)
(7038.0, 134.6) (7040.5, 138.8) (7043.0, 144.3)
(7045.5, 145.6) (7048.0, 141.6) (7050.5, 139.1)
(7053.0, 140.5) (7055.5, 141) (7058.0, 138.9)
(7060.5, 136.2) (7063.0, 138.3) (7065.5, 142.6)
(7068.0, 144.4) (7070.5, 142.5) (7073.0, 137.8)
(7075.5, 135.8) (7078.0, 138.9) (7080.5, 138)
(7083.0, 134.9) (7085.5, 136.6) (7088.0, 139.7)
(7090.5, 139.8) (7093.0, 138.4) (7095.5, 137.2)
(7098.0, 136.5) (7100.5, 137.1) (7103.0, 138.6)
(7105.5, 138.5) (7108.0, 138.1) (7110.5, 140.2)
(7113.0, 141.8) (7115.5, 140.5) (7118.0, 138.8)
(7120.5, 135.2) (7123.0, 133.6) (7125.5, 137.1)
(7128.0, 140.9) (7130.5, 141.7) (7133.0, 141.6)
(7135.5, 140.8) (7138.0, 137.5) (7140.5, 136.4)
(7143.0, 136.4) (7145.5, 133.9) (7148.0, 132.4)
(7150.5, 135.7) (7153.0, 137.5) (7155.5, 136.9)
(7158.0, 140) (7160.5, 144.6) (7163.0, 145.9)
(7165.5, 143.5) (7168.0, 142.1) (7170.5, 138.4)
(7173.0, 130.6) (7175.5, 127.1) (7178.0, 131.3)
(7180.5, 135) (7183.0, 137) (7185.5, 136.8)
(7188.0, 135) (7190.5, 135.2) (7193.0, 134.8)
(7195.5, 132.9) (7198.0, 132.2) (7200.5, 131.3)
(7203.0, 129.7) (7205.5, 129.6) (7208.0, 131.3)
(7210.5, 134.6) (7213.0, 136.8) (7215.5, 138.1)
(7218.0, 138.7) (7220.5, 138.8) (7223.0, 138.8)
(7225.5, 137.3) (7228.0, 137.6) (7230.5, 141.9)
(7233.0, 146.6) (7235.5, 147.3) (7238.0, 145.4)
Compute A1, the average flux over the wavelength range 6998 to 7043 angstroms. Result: 136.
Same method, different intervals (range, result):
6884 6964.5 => 141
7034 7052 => 140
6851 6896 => 141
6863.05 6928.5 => 139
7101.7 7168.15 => 139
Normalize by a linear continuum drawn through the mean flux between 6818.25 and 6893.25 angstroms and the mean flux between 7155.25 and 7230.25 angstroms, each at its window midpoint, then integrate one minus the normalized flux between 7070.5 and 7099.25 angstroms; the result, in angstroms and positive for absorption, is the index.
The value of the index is 0.1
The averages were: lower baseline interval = 142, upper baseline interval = 136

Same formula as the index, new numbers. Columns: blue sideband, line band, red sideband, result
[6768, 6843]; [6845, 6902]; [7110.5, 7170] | 0.9 angstroms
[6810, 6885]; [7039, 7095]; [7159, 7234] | -0.4 angstroms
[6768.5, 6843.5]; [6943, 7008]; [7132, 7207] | -1.3 angstroms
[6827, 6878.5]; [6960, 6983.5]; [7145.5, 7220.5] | -1.4 angstroms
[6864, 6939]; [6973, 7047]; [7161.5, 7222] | -0.2 angstroms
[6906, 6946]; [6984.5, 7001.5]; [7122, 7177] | 0.2 angstroms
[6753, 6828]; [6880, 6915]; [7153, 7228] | 0.5 angstroms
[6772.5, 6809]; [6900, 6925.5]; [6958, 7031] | 0.6 angstroms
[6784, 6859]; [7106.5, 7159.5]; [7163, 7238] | -0.1 angstroms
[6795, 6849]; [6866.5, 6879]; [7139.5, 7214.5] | 0.5 angstroms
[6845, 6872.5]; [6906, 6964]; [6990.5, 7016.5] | -1.2 angstroms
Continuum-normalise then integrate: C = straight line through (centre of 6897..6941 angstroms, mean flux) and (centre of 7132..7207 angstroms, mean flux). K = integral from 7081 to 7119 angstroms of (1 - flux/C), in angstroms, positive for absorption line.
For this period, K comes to -0.4 angstroms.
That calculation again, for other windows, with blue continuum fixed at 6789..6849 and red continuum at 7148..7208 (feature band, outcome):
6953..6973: -1.0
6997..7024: 0.6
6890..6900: 0.1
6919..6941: 0.0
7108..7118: -0.2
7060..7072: -0.2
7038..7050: -0.2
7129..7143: -0.3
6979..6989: -0.1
